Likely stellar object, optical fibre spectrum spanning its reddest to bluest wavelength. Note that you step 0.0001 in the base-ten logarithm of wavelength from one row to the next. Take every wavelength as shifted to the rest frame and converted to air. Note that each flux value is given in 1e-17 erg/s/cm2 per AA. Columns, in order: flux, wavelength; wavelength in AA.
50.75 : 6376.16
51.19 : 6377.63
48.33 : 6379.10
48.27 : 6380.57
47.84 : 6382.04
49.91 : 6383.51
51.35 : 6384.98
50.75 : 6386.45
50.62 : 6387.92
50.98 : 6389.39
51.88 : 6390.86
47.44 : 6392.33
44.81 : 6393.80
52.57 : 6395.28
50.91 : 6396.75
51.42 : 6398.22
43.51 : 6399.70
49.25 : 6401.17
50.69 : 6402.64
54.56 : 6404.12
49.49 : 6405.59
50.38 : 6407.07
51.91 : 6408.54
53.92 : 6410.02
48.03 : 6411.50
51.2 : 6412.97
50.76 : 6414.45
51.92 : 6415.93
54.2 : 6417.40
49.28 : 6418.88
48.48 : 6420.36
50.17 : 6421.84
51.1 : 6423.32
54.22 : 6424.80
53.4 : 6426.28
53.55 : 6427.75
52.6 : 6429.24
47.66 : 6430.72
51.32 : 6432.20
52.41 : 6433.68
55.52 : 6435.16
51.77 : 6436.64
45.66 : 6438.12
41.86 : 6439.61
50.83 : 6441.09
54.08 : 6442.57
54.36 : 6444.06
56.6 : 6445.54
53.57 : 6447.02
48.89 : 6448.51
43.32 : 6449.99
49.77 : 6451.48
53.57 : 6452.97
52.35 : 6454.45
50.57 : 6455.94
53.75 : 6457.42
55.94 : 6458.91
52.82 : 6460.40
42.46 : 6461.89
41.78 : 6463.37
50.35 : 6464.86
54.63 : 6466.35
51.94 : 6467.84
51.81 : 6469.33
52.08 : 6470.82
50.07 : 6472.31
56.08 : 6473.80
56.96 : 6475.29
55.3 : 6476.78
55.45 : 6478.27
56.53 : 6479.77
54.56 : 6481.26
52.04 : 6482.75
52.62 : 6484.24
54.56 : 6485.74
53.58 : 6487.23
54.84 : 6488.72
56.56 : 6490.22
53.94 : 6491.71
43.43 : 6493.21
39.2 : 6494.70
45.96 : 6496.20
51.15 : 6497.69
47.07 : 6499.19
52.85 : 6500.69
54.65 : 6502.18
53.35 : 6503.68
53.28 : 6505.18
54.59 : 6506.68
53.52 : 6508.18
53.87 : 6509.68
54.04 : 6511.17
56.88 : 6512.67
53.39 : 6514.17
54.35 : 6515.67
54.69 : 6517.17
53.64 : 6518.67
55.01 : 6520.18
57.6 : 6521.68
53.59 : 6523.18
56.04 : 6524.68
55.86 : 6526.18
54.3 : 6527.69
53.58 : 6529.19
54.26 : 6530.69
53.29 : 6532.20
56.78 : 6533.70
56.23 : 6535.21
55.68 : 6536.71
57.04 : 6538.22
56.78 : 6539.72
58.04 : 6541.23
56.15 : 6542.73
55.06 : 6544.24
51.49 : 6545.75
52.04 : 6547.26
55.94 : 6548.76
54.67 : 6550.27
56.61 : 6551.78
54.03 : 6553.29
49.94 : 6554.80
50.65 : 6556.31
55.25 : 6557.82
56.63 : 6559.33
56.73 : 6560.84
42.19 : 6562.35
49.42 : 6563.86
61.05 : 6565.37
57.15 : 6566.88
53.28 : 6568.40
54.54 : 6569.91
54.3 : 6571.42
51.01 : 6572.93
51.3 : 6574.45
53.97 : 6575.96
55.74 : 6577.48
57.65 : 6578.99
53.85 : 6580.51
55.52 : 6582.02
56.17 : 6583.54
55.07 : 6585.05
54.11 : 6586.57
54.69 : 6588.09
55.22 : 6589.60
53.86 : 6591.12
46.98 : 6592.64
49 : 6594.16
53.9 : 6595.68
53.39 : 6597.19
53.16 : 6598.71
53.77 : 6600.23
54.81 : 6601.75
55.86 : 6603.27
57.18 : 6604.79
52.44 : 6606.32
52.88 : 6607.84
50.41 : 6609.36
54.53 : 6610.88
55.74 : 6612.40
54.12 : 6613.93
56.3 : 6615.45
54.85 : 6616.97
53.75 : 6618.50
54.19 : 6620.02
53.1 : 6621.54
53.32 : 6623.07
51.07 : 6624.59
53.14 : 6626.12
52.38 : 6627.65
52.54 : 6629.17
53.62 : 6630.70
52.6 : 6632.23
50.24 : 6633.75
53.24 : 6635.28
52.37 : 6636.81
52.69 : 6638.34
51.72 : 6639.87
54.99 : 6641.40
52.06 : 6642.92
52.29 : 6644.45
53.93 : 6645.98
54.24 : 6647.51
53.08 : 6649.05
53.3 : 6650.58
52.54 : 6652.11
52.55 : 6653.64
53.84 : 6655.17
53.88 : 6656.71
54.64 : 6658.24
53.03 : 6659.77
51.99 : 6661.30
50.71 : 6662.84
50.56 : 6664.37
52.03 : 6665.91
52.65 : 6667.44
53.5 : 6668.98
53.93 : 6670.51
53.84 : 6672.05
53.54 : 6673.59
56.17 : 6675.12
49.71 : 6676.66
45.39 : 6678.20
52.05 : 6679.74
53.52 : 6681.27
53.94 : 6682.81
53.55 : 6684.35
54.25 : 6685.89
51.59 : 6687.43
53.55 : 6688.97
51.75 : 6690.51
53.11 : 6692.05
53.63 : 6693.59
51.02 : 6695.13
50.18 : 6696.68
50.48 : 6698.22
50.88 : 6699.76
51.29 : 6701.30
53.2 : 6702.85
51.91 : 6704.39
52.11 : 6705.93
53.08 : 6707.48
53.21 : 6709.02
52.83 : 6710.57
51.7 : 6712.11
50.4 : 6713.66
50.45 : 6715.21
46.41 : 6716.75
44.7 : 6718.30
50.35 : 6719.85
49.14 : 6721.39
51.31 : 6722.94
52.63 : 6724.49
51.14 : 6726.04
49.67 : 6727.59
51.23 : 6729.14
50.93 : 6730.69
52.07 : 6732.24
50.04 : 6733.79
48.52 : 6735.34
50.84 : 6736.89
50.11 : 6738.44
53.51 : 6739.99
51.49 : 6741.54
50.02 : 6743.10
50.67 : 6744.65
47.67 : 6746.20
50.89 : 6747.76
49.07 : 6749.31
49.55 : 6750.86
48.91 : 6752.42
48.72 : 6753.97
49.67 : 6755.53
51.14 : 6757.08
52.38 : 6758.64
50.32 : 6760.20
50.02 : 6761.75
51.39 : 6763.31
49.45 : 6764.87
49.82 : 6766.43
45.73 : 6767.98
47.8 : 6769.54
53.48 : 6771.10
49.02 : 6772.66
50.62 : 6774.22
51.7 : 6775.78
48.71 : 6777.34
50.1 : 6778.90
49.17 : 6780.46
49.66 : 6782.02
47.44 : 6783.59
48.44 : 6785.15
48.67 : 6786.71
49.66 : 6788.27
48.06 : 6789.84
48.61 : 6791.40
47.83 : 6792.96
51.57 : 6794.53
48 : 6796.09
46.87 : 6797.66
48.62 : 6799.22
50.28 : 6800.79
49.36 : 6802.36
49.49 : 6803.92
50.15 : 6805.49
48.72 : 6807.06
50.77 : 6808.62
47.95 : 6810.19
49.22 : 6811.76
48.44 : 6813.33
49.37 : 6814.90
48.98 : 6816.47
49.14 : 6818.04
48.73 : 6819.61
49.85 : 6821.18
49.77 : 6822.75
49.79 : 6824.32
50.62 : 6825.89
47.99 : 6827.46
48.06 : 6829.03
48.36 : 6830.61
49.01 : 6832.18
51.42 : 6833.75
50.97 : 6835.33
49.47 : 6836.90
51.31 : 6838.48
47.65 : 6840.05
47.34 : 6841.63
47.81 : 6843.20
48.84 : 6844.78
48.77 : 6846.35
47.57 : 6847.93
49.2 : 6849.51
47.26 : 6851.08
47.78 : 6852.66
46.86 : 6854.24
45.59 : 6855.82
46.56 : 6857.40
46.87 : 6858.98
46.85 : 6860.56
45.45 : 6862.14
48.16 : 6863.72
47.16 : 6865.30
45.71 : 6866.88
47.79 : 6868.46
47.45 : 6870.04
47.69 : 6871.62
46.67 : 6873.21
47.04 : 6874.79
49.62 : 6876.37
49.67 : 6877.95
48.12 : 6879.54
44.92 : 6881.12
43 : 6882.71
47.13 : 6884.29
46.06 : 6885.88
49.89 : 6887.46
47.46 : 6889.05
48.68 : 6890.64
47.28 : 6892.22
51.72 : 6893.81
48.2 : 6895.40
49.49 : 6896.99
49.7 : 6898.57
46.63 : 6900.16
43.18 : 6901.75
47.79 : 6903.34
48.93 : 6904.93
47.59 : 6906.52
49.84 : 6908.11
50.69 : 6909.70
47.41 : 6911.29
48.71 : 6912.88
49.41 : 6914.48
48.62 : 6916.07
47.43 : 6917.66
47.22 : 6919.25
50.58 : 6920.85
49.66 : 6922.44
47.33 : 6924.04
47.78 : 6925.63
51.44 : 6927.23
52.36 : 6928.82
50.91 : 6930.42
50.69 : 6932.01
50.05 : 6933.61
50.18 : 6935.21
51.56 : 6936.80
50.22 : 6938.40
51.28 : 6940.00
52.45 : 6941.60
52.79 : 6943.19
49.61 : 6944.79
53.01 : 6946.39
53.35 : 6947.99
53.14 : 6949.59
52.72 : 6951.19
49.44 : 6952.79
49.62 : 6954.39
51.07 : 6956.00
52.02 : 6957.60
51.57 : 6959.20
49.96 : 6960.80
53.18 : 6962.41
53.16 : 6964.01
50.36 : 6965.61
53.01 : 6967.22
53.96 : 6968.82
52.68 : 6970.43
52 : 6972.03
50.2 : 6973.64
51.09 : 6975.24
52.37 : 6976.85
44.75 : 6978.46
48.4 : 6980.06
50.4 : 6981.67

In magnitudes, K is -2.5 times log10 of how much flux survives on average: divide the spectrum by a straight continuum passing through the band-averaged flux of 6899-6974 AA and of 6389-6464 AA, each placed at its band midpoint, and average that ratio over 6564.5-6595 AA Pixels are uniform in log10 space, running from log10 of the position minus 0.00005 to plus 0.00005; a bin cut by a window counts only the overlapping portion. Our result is -0.08 mag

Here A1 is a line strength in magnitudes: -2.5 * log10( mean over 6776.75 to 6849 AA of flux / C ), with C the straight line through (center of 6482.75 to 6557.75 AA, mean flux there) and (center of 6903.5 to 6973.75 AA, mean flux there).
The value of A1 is 0.05 mag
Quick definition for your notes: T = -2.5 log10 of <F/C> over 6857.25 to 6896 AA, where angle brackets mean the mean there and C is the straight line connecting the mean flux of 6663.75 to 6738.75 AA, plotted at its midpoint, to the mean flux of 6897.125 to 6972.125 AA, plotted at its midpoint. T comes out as 0.07 mag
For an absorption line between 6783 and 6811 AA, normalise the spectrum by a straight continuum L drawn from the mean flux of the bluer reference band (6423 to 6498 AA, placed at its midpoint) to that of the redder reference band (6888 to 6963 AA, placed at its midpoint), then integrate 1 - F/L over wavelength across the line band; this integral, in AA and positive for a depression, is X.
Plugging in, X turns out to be 0.78 AA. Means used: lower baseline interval 51.6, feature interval 48.9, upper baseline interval 49.9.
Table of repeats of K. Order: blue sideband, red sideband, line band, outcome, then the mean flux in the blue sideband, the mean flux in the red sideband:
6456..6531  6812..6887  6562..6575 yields -0.03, 52.8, 48.1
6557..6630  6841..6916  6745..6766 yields 0.01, 53.8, 47.7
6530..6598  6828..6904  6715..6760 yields 0.01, 54.1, 47.8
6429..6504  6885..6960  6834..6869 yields 0.05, 51.5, 49.7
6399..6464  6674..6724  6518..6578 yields -0.07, 50.8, 51.5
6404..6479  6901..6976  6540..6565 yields -0.05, 51.4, 50.5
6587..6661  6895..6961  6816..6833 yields 0.04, 53.3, 49.9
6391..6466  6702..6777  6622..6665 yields -0.05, 50.7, 50.4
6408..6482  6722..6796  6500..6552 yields -0.07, 51.6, 50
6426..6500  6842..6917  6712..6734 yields -0.02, 51.4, 47.7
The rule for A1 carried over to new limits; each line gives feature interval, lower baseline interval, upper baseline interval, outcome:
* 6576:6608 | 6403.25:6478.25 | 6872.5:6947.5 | -0.07 mag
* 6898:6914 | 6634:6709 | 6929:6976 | 0.08 mag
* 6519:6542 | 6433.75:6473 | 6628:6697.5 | -0.08 mag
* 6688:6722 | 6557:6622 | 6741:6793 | 0.00 mag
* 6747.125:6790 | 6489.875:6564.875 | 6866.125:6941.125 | 0.01 mag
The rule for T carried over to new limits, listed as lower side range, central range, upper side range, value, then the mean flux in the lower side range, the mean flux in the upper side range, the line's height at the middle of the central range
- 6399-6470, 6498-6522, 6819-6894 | -0.07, 50.9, 48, 50.4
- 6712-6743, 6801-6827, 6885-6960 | 0.01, 50.3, 49.7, 50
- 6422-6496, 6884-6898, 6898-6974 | 0.04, 51.6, 50.3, 50.5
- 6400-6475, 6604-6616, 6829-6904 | -0.09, 51.1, 47.8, 49.8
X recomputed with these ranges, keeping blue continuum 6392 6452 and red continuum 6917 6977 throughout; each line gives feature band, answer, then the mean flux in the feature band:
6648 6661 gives -0.6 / 53.3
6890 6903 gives 0.8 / 48.1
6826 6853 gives 1.2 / 48.8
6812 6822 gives 0.4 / 49.1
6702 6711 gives -0.3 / 52.7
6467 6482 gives -1.0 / 54.1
